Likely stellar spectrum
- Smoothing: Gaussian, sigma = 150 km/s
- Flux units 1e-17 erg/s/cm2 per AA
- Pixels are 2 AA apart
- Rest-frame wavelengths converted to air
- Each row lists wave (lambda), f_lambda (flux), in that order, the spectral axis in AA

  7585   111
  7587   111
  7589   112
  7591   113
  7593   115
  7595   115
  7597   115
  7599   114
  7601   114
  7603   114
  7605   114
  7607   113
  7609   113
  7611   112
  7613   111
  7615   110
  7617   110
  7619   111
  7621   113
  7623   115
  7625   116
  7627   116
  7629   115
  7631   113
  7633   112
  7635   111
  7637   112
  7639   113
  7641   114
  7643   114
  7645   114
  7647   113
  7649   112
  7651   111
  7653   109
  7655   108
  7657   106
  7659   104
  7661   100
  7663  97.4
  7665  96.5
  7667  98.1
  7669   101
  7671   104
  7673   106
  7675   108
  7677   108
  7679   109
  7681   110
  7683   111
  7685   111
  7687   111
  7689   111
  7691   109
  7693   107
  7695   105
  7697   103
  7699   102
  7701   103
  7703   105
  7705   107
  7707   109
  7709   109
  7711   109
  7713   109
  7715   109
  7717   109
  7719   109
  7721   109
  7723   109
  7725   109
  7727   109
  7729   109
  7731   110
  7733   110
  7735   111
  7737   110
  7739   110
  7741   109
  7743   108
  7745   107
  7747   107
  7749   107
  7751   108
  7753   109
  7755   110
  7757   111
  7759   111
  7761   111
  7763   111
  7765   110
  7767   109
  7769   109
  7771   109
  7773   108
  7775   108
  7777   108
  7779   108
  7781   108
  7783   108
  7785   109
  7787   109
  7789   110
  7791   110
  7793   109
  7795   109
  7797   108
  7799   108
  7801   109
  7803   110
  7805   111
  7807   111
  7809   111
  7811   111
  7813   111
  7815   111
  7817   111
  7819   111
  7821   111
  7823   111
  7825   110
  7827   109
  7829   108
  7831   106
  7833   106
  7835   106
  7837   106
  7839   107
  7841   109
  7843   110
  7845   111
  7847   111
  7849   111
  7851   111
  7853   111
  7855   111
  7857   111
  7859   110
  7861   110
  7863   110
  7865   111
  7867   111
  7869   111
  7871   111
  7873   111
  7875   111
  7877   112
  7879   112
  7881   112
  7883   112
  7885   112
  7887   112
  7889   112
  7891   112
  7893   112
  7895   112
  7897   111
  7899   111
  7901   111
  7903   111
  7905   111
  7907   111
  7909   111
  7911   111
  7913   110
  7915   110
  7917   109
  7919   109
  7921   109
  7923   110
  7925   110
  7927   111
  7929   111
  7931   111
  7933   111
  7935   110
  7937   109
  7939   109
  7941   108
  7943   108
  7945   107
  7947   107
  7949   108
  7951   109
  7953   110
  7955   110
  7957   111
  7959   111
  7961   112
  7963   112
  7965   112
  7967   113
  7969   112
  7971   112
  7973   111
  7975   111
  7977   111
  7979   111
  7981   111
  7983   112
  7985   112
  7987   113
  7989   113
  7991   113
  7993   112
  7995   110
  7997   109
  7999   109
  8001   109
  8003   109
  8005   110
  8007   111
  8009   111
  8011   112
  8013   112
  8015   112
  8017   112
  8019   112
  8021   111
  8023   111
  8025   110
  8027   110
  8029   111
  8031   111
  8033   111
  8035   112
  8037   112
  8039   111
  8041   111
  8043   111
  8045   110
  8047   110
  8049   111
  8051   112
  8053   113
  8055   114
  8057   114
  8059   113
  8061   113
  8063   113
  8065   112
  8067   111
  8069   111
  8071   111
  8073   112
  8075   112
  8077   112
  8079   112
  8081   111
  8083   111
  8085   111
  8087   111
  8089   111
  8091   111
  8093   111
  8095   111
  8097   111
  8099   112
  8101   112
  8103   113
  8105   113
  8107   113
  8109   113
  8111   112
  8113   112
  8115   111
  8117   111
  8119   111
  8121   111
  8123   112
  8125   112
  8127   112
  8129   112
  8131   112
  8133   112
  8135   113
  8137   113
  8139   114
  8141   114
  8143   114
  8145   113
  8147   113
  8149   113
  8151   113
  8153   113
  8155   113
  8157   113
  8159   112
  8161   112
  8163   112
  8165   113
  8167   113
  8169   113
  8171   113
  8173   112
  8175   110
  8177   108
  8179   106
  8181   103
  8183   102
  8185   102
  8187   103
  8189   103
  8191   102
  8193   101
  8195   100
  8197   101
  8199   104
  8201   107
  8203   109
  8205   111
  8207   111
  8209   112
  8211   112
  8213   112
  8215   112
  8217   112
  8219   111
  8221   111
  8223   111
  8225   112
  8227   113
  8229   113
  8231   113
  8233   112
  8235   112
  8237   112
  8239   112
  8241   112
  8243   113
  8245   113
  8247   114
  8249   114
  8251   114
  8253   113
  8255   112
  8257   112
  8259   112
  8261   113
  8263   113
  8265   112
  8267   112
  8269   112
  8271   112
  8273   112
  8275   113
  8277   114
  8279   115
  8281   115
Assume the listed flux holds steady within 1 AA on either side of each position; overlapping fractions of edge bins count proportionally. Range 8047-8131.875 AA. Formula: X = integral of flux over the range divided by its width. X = 112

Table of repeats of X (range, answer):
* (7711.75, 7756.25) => 109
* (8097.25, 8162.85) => 112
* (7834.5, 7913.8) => 111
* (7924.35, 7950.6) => 109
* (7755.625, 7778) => 110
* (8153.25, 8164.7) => 112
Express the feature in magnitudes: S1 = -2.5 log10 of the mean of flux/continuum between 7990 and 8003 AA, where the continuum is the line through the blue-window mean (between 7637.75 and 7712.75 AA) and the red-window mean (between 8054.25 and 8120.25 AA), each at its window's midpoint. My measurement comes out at 0.01 mag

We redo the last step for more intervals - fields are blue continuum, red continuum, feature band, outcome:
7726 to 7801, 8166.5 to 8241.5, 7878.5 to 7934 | -0.02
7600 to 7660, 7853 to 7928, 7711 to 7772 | 0.02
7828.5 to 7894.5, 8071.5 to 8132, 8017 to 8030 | 0.00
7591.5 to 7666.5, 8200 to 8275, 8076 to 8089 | 0.00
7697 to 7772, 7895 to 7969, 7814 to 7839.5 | 0.01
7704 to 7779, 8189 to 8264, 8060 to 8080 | -0.02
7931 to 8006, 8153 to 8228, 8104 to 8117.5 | -0.03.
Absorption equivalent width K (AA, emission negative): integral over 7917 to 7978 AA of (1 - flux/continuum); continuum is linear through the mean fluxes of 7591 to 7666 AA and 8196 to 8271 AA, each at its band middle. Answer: 0.7 AA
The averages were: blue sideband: 111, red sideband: 112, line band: 110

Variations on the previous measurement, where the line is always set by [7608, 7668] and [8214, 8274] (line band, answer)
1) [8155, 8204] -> 2.1 AA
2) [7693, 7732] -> 1.0 AA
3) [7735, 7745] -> 0.1 AA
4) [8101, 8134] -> 0.0 AA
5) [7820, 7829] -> 0.1 AA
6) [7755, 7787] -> 0.4 AA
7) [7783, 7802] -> 0.3 AA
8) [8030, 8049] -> 0.1 AA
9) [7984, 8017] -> 0.1 AA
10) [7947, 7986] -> 0.1 AA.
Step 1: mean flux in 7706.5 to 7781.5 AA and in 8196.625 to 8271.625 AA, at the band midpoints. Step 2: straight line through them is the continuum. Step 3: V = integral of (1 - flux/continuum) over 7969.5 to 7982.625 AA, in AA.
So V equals -0.11 AA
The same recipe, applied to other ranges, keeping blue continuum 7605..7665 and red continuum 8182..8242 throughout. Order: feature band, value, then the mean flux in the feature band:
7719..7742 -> 0.19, 110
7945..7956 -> 0.10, 109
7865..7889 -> -0.36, 112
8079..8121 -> -0.97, 112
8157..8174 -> -0.58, 113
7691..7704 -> 0.71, 105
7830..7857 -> 0.25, 109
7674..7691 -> 0.12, 110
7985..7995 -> -0.27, 112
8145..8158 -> -0.49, 113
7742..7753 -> 0.28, 108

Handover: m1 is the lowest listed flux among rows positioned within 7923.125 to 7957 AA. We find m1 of 107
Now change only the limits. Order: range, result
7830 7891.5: 106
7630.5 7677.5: 96.5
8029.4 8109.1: 110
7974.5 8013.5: 109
